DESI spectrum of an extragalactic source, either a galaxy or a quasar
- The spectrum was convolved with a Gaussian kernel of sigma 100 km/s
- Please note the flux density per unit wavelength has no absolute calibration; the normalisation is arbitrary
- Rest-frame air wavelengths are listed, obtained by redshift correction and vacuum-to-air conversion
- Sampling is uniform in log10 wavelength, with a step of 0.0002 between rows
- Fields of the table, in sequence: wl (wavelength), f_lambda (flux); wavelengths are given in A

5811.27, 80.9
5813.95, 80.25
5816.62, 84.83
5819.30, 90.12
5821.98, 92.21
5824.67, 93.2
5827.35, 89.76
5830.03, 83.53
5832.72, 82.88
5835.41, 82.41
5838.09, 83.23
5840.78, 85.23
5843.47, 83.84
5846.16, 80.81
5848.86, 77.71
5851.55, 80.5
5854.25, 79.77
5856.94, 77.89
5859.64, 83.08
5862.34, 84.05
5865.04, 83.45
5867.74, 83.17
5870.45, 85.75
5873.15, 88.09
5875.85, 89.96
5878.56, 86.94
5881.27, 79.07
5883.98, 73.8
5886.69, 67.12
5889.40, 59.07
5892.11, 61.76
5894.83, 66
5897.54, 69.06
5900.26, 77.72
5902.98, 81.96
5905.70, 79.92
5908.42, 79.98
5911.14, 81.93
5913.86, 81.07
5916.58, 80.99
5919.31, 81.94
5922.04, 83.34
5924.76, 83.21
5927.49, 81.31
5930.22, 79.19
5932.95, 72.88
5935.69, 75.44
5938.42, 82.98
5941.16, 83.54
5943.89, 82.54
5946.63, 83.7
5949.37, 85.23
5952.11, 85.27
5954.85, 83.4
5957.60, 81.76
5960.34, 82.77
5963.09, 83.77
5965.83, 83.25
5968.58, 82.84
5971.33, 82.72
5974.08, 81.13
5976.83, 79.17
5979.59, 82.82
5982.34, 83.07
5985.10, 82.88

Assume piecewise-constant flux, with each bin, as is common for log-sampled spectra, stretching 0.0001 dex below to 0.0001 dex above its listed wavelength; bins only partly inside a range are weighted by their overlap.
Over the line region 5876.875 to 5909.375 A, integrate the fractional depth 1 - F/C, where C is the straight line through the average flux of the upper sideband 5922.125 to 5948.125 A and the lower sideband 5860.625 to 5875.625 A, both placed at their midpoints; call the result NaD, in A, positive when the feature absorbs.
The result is 3.9 A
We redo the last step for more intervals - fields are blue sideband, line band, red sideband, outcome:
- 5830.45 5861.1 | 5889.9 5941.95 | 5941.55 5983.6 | 2.9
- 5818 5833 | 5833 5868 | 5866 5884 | 1.9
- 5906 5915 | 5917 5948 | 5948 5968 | 0.5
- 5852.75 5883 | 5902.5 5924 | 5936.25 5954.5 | 0.5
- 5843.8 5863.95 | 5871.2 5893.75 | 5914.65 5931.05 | 1.5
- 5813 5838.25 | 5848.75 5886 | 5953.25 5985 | 1.3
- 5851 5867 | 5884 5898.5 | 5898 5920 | 2.8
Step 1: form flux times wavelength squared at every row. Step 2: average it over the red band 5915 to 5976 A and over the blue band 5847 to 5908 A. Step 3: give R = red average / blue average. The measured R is 1.07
